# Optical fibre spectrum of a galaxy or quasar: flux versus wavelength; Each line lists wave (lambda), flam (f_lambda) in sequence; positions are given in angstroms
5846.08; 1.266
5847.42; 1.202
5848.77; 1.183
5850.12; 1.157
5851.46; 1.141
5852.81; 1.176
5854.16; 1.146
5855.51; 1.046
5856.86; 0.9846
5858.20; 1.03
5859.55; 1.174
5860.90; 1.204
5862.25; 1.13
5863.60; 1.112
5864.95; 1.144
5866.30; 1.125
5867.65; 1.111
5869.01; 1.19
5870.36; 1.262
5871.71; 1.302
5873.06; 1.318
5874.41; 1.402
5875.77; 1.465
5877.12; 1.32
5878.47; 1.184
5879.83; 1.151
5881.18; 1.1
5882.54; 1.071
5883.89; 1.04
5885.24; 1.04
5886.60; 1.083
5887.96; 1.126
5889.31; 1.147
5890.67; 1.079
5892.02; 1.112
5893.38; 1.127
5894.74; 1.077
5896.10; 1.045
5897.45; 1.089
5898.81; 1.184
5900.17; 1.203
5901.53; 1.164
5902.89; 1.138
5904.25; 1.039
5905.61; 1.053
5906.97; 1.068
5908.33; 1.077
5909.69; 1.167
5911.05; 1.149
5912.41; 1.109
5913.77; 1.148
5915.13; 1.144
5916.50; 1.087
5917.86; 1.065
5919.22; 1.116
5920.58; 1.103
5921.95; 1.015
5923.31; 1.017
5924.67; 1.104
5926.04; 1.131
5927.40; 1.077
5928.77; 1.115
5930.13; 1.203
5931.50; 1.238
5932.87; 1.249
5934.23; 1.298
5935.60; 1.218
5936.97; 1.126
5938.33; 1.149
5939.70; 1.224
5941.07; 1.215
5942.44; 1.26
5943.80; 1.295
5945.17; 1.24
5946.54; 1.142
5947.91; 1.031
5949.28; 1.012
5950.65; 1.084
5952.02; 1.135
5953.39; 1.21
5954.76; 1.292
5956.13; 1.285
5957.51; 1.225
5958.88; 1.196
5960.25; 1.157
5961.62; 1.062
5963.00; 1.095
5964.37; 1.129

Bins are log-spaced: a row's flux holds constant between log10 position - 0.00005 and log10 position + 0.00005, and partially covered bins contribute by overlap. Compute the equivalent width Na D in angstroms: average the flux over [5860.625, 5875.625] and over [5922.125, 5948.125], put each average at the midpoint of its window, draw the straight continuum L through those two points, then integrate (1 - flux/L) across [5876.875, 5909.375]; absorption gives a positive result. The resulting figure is 2.5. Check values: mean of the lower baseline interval 1.22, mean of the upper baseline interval 1.18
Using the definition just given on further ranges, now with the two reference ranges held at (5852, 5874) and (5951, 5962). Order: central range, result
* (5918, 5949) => 0.7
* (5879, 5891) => 0.7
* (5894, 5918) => 1.3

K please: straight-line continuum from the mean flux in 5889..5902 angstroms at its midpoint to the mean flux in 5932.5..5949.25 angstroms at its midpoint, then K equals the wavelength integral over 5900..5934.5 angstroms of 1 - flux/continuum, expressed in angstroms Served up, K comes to 1.0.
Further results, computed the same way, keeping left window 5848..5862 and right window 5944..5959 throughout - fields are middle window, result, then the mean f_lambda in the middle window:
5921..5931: 0.5 angstroms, 1.1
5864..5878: -1.6 angstroms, 1.26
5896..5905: 0.1 angstroms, 1.13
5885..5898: 0.5 angstroms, 1.09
